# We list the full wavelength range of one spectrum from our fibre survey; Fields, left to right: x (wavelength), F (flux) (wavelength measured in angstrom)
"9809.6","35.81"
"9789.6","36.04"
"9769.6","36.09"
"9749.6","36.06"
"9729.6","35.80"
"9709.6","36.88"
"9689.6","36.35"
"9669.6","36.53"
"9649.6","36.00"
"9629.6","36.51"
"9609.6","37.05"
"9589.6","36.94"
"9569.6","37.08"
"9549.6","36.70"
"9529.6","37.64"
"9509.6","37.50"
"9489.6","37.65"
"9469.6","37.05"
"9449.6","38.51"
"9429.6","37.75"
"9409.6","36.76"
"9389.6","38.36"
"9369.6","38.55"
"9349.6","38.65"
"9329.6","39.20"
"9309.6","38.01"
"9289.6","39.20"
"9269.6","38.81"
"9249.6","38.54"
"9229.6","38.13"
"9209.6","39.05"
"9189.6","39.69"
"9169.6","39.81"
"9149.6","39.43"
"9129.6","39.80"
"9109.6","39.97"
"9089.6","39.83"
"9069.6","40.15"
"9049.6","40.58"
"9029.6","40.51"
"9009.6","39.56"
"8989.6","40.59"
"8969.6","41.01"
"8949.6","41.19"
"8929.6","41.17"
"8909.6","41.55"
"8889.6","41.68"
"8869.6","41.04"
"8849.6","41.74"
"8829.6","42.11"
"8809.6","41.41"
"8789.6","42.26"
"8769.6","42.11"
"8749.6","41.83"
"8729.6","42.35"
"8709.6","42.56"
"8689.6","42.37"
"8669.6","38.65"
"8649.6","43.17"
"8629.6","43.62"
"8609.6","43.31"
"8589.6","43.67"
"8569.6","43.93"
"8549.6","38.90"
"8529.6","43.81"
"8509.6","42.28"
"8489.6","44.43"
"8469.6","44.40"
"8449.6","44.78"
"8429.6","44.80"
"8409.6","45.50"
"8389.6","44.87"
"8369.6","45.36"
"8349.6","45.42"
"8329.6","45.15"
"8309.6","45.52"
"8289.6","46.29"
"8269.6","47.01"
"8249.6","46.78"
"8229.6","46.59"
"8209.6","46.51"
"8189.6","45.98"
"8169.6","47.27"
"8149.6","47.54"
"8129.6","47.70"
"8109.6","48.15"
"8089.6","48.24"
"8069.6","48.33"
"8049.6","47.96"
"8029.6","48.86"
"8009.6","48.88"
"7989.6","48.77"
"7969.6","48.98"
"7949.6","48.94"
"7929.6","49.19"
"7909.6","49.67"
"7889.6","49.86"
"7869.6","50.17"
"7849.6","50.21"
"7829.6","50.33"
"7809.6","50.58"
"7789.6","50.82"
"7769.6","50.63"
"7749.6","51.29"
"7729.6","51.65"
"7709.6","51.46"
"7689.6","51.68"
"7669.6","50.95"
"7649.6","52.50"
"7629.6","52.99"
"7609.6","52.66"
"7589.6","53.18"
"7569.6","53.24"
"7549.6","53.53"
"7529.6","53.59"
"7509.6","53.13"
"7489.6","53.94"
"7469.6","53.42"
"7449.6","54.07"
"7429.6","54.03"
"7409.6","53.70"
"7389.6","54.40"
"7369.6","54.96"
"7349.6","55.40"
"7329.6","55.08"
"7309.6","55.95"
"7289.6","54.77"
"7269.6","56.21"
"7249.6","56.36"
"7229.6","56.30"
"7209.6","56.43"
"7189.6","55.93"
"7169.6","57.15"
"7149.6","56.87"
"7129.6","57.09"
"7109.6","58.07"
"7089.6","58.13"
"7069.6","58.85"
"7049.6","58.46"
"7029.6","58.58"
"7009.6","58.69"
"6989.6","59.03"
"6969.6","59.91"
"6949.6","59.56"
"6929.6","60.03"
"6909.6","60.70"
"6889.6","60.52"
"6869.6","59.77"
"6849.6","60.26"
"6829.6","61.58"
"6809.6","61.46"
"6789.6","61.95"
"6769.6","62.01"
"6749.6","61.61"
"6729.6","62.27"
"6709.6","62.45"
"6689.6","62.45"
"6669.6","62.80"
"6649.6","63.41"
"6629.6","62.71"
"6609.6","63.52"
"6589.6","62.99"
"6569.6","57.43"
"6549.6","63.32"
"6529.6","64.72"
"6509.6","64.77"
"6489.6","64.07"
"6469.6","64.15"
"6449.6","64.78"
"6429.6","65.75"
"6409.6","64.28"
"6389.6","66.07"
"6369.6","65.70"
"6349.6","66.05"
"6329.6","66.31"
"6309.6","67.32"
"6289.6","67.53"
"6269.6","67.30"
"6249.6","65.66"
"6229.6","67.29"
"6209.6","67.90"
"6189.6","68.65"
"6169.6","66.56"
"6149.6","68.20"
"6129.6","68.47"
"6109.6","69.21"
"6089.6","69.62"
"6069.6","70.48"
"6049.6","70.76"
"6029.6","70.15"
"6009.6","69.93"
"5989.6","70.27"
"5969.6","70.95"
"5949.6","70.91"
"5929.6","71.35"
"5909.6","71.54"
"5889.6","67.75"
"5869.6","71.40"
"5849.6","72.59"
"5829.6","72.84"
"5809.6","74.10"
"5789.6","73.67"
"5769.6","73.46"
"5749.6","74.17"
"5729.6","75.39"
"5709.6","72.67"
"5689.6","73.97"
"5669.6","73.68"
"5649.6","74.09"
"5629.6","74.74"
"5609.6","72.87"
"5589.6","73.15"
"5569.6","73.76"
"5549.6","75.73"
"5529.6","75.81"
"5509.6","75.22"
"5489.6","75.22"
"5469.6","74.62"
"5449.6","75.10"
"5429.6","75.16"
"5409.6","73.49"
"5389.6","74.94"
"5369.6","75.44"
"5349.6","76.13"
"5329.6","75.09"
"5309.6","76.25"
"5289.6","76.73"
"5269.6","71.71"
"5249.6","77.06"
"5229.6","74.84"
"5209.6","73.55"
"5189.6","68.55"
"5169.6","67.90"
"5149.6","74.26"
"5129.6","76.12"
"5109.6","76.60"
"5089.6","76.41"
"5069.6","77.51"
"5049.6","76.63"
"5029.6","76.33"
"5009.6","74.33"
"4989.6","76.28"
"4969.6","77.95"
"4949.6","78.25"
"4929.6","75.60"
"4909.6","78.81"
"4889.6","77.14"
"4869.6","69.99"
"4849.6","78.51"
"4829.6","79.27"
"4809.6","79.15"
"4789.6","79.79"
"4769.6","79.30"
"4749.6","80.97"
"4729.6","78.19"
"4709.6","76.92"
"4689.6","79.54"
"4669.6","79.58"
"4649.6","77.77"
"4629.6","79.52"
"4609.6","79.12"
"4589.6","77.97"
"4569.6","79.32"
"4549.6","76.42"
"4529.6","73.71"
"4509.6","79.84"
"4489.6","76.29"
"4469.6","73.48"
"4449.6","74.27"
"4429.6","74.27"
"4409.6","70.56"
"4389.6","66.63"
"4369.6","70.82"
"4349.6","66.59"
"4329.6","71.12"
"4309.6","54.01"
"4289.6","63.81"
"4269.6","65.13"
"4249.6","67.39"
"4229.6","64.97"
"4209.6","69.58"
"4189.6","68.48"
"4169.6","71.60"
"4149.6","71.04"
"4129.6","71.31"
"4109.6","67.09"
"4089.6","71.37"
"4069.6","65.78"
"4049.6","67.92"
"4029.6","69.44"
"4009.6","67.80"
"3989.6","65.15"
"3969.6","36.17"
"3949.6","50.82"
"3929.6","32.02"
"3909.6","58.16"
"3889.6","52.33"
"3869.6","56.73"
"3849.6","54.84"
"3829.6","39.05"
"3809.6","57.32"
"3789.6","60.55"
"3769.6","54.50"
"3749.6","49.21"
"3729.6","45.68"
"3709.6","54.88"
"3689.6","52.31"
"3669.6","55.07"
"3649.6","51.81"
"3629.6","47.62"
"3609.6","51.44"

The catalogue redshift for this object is 0.000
